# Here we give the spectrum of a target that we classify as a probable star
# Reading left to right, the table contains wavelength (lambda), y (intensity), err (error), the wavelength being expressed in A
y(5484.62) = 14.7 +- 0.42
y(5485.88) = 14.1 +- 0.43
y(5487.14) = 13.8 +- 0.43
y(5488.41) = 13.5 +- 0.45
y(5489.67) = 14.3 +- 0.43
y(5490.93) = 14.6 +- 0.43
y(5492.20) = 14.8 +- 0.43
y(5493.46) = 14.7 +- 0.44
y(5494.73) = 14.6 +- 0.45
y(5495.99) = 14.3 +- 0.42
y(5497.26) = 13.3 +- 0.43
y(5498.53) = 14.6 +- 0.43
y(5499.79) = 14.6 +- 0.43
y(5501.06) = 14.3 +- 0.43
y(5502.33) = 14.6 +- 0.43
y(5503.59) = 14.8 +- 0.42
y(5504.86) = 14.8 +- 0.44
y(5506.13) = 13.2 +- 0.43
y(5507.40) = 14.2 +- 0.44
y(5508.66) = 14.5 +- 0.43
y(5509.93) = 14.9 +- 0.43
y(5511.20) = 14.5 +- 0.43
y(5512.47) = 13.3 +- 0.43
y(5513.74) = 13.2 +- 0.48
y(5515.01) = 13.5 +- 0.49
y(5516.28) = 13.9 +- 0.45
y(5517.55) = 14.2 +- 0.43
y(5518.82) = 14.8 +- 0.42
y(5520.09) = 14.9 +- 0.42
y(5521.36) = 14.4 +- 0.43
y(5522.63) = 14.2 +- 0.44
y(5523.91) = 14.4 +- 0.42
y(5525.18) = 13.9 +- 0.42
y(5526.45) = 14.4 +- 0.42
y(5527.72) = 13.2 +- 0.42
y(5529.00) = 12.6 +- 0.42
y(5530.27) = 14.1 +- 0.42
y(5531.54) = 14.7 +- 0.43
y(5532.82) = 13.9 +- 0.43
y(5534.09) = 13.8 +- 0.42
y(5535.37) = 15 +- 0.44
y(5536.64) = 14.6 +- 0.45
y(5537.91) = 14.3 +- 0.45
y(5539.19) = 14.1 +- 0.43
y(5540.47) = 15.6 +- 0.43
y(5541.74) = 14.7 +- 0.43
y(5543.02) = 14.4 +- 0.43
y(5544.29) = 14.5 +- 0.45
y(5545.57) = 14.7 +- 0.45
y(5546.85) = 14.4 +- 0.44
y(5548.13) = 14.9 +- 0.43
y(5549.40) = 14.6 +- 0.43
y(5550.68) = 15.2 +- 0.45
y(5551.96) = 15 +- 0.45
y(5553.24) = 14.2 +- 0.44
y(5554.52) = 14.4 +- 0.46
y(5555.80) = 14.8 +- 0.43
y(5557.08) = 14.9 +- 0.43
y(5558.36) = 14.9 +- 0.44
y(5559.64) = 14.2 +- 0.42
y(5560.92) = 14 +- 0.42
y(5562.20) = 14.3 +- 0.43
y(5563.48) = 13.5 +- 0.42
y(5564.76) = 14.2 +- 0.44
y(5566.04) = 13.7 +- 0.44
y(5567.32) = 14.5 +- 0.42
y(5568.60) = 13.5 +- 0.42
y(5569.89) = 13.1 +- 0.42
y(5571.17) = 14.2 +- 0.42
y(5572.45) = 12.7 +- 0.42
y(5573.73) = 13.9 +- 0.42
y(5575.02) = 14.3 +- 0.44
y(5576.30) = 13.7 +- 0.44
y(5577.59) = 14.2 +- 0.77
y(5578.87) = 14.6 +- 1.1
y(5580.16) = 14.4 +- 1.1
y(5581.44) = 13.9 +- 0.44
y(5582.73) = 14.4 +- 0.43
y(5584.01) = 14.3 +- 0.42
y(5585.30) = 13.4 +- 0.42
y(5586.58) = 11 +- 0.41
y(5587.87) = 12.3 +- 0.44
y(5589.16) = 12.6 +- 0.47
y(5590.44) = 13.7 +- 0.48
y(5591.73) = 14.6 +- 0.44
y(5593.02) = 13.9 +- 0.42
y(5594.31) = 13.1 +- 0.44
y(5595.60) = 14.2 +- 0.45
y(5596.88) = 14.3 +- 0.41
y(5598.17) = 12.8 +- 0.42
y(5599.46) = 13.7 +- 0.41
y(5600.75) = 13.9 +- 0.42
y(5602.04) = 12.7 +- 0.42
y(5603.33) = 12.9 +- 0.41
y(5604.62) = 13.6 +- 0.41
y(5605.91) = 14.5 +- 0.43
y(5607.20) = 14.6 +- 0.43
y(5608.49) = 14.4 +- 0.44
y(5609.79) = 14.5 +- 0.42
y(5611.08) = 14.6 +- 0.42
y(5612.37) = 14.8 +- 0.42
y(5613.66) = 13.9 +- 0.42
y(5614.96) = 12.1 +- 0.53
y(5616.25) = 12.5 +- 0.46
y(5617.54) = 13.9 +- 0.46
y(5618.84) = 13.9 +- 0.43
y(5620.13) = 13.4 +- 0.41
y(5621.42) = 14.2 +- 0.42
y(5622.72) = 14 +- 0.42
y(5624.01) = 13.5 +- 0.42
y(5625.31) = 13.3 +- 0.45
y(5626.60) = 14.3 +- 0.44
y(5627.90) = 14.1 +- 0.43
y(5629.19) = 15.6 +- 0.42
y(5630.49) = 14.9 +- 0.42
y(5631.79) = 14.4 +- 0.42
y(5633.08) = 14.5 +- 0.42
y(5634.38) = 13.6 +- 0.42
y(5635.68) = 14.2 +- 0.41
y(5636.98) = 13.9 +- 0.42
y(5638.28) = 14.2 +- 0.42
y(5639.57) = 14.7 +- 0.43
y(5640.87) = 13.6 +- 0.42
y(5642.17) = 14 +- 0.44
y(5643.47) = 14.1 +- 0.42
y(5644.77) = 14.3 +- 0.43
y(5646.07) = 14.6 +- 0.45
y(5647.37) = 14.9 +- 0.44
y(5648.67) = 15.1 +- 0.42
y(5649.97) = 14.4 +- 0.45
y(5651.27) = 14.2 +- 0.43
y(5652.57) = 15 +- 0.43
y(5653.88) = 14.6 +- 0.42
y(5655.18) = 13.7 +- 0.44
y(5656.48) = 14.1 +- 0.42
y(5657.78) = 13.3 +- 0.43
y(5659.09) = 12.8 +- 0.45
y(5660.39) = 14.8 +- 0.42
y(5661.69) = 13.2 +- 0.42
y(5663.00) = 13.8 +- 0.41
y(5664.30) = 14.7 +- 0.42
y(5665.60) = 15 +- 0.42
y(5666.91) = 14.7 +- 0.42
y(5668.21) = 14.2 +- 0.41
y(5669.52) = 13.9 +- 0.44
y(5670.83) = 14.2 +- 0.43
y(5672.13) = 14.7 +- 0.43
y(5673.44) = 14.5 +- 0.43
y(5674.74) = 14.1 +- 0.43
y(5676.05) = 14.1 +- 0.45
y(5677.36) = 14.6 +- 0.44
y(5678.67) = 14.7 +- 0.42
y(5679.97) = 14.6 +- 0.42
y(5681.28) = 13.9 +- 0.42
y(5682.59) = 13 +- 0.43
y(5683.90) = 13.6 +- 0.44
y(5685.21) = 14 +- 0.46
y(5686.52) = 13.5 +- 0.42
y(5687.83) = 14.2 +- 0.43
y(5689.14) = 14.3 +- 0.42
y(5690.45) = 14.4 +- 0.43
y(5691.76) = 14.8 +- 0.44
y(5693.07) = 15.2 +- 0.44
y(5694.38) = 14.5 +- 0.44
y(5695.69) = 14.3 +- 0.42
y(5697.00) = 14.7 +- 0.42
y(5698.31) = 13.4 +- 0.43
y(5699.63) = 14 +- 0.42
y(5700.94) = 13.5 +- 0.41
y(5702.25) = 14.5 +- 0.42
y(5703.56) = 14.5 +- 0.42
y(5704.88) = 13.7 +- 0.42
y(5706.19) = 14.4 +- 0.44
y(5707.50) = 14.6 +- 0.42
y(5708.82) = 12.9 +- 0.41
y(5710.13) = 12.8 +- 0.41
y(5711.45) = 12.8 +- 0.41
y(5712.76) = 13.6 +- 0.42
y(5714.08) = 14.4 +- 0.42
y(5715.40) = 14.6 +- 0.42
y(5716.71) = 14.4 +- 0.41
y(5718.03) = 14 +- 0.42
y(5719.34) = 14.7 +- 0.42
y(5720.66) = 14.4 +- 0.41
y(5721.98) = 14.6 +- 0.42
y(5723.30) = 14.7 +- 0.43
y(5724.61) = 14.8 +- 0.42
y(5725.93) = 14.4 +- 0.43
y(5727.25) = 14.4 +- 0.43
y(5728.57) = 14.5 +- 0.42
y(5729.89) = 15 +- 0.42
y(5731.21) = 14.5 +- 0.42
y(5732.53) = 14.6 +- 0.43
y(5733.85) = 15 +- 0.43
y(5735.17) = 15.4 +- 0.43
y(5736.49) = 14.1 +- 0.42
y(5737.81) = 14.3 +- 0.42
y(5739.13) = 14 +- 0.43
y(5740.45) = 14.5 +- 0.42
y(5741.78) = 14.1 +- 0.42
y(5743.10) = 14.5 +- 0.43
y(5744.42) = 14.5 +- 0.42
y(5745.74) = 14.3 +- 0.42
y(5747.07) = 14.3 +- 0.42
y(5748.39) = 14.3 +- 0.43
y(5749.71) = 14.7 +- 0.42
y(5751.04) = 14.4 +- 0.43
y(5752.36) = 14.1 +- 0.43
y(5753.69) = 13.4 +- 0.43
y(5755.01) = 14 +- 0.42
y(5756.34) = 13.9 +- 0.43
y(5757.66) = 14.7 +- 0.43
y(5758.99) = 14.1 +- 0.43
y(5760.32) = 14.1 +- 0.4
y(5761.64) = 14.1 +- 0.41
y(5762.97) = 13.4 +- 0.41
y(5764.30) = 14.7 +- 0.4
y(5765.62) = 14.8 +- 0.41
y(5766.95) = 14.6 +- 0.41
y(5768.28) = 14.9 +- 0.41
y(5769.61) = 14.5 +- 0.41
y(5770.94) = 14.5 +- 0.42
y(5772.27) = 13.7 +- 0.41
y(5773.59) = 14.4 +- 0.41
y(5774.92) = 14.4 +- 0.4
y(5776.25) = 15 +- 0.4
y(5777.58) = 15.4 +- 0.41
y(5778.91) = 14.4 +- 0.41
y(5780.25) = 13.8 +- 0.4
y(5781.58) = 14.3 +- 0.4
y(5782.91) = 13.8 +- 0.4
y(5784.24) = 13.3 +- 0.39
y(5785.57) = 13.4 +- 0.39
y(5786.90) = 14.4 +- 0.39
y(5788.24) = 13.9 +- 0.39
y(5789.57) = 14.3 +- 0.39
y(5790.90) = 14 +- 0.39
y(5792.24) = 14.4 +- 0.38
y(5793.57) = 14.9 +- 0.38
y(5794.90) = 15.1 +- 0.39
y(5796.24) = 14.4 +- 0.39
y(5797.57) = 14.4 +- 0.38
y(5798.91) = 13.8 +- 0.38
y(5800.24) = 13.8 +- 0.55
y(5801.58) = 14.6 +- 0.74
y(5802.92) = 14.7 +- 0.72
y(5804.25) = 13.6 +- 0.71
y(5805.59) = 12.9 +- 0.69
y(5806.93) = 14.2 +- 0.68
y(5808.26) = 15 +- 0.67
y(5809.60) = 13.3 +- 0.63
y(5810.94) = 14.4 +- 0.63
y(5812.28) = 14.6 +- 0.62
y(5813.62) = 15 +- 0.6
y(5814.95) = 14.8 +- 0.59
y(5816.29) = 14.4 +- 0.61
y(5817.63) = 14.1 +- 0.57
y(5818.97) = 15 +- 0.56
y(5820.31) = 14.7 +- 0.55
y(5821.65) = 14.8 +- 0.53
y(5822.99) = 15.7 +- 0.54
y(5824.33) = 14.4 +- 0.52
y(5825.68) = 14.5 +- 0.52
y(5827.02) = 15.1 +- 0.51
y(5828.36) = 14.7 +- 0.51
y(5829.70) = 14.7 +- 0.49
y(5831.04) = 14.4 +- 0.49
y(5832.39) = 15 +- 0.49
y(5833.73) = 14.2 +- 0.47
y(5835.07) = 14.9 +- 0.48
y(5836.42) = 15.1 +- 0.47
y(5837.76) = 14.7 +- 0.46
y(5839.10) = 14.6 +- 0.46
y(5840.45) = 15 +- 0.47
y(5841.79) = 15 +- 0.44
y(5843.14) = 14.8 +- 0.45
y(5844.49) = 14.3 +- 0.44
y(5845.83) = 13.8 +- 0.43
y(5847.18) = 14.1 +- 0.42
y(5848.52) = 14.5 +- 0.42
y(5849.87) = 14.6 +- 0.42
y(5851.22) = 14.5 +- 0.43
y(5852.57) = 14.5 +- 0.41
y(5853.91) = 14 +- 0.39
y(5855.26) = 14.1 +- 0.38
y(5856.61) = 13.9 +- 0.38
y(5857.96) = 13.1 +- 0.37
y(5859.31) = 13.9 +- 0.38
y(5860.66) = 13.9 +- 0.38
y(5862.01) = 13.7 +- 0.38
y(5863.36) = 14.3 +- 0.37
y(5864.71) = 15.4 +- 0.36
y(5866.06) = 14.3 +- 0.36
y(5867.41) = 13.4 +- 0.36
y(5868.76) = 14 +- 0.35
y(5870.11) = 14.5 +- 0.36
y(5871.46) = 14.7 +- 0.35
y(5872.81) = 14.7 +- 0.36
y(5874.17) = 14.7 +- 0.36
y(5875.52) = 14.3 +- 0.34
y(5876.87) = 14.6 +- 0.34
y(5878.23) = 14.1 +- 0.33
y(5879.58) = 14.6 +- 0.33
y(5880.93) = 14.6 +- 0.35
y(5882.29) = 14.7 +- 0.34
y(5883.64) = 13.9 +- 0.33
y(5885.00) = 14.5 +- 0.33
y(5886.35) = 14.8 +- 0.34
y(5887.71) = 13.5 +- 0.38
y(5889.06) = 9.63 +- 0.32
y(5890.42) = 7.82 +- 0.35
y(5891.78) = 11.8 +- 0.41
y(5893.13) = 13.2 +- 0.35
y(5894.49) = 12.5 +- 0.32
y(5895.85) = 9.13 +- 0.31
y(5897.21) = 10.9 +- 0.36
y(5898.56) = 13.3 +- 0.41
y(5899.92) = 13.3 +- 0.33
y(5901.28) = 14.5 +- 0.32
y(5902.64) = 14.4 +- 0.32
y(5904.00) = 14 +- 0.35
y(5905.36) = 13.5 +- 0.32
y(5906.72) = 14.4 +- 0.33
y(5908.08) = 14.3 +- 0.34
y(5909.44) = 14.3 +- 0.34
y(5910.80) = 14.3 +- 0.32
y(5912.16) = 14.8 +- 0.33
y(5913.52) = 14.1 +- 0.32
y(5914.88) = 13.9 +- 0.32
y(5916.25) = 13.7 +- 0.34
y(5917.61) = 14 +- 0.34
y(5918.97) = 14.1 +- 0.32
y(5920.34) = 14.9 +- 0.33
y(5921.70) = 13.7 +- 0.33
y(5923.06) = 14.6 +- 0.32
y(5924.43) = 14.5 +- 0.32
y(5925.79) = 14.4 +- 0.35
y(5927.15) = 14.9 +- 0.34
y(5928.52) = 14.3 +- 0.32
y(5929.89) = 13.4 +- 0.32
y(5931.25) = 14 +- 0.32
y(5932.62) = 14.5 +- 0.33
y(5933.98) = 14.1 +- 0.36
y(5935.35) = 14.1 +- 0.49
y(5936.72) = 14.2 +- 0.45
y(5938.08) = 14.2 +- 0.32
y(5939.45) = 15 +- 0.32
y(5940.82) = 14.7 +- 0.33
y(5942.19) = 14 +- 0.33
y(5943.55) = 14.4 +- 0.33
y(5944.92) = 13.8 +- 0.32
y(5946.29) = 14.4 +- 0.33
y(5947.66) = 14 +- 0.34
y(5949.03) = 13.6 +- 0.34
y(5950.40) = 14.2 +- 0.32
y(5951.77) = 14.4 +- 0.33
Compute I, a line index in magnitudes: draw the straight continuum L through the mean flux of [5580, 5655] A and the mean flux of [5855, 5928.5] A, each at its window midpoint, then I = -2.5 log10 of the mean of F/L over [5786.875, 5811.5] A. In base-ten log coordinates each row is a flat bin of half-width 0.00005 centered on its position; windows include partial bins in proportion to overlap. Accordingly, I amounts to -0.03 mag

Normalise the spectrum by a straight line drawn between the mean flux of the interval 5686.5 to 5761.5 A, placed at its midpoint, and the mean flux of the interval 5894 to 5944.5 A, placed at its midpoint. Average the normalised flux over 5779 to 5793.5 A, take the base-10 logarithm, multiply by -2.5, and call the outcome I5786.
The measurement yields 0.01 mag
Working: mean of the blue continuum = 14.3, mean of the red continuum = 13.9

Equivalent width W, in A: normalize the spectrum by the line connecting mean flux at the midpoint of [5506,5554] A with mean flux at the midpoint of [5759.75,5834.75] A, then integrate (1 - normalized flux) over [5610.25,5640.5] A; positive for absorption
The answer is 0.7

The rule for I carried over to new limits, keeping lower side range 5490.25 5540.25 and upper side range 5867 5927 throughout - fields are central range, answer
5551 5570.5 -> 0.00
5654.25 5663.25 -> 0.03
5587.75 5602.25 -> 0.04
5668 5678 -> -0.02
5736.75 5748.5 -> -0.03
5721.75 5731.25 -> -0.05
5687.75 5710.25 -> -0.02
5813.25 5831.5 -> -0.07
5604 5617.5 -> 0.01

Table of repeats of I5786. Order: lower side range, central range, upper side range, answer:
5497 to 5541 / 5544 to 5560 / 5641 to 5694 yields -0.03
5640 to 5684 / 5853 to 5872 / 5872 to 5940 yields -0.02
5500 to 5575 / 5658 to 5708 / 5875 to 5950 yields -0.01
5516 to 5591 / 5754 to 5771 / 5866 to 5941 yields -0.03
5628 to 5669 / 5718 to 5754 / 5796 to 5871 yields -0.01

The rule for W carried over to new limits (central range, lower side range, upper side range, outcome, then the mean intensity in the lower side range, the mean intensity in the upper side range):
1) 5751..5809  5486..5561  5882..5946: -1.4 A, 14.3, 13.7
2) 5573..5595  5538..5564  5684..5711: 1.2 A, 14.6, 14.1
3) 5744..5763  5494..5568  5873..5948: -0.2 A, 14.3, 13.8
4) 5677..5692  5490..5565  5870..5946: 0.0 A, 14.3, 13.8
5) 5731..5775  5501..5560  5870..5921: -1.4 A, 14.4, 13.6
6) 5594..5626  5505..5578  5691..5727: 1.1 A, 14.2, 14.2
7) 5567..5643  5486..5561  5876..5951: 2.0 A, 14.3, 13.8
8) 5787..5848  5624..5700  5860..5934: -2.4 A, 14.2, 13.8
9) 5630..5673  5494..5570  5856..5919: -0.5 A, 14.3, 13.7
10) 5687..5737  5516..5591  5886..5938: -1.6 A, 14.1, 13.5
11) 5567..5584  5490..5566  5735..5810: 0.4 A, 14.3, 14.3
